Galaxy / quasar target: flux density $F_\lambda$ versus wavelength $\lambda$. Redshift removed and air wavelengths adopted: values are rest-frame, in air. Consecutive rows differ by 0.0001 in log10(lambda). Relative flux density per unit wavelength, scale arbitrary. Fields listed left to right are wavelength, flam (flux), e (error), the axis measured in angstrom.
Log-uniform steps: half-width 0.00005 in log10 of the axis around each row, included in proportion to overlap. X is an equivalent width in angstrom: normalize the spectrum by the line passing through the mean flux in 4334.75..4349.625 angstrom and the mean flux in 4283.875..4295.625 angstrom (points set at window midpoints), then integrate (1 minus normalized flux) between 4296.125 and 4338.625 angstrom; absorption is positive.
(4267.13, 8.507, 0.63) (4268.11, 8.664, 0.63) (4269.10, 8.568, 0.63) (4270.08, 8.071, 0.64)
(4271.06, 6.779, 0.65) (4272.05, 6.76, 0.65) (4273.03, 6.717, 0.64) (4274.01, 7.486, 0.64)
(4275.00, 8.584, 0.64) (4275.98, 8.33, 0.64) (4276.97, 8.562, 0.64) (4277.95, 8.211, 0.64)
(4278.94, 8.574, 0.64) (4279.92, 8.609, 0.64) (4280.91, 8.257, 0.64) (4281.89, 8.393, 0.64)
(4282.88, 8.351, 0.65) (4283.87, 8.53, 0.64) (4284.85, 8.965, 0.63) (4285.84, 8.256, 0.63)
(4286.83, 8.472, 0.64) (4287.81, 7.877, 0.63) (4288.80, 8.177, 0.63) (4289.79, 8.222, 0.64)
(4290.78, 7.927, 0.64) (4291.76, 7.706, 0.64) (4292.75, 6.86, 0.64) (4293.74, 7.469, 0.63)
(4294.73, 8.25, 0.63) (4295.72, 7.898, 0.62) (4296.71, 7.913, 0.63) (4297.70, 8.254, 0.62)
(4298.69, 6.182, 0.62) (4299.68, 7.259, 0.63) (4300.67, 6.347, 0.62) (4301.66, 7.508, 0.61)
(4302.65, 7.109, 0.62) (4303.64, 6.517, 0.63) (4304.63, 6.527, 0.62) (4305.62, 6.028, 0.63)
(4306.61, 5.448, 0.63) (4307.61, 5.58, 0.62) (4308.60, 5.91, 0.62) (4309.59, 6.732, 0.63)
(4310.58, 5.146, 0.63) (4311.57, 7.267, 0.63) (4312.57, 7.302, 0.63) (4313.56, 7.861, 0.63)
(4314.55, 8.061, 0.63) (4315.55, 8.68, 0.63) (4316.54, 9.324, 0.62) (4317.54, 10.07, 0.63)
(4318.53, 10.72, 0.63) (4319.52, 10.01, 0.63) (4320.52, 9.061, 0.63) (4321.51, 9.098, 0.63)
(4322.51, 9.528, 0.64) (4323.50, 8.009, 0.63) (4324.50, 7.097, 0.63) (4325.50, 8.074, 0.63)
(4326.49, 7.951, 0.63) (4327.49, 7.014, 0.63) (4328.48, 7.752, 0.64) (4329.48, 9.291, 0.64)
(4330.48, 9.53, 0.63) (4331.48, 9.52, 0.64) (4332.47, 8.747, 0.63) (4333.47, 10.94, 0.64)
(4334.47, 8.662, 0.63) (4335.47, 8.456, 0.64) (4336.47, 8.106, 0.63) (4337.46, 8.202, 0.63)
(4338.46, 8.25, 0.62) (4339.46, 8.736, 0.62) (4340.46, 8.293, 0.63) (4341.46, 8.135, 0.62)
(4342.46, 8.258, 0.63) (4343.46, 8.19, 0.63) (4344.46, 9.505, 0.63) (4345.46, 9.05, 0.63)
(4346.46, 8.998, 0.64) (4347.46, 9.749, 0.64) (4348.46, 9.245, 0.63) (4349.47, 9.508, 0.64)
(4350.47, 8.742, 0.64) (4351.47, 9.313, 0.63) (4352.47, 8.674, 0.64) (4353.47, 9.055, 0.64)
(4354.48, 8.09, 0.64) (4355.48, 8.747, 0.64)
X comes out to 2.3 angstrom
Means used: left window 8.04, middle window 7.93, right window 8.69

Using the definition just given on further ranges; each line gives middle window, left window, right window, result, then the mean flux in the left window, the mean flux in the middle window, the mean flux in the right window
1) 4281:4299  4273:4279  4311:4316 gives 0.0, 8.13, 8.01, 7.78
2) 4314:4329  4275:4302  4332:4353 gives -0.3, 7.99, 8.69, 8.85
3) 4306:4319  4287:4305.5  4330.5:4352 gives 0.8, 7.44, 7.53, 8.9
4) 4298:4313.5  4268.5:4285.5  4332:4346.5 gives 3.4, 8.11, 6.52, 8.69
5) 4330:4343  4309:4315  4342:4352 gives -0.5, 7.04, 8.75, 9.06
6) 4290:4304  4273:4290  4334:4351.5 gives 1.7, 8.3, 7.4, 8.73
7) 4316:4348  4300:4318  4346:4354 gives -2.4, 7.07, 8.82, 9.15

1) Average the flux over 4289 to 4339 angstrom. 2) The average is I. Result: 7.91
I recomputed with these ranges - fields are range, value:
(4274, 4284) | 8.38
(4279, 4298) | 8.13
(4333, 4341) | 8.69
